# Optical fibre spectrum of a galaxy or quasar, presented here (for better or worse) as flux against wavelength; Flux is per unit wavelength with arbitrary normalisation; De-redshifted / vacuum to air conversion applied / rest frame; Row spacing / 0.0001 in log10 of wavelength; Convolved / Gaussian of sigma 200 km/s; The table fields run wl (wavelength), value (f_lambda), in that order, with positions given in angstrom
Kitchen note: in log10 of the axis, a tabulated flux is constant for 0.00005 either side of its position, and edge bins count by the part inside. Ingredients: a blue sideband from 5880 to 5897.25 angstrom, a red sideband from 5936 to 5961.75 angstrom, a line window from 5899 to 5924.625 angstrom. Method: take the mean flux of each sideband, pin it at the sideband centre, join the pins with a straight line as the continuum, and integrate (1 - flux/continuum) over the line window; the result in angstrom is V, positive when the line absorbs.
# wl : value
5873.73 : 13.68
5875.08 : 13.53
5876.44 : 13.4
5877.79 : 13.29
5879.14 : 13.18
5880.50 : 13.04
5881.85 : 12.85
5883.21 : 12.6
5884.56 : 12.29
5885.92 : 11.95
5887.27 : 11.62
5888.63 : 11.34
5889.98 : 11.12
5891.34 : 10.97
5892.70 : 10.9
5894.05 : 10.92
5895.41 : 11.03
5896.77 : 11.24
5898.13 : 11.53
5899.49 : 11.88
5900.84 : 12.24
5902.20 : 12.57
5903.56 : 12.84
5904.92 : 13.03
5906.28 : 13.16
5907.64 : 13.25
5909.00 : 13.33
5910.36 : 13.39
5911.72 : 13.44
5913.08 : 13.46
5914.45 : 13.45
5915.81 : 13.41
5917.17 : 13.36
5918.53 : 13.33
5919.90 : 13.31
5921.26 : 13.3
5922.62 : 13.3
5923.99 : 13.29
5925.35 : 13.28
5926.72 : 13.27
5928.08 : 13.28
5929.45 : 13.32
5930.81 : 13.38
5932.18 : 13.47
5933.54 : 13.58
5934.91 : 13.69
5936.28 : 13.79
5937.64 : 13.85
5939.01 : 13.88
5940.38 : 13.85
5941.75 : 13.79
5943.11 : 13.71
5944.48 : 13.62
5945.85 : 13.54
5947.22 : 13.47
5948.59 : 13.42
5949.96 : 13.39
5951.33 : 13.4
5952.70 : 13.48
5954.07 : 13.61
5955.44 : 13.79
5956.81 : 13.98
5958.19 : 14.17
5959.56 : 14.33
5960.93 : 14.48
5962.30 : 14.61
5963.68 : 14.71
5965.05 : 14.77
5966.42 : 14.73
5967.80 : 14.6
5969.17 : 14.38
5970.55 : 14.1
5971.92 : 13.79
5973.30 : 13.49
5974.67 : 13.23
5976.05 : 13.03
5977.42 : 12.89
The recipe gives -1.3 angstrom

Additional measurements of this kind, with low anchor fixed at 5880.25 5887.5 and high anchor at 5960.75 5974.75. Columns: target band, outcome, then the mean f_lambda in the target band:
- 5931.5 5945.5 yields -0.1 angstrom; 13.7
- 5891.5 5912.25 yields 0.9 angstrom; 12.3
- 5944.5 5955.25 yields 0.3 angstrom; 13.5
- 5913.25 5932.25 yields -0.1 angstrom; 13.3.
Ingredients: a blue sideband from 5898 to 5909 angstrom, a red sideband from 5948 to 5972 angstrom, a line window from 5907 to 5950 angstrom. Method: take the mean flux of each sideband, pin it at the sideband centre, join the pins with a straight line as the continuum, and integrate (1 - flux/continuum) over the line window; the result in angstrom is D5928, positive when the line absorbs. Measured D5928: -0.57 angstrom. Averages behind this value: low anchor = 12.7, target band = 13.5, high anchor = 14.1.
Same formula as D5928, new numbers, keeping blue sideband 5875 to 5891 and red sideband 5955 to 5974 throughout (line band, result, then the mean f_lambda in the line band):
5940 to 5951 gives 0.2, 13.6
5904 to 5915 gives -0.2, 13.3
